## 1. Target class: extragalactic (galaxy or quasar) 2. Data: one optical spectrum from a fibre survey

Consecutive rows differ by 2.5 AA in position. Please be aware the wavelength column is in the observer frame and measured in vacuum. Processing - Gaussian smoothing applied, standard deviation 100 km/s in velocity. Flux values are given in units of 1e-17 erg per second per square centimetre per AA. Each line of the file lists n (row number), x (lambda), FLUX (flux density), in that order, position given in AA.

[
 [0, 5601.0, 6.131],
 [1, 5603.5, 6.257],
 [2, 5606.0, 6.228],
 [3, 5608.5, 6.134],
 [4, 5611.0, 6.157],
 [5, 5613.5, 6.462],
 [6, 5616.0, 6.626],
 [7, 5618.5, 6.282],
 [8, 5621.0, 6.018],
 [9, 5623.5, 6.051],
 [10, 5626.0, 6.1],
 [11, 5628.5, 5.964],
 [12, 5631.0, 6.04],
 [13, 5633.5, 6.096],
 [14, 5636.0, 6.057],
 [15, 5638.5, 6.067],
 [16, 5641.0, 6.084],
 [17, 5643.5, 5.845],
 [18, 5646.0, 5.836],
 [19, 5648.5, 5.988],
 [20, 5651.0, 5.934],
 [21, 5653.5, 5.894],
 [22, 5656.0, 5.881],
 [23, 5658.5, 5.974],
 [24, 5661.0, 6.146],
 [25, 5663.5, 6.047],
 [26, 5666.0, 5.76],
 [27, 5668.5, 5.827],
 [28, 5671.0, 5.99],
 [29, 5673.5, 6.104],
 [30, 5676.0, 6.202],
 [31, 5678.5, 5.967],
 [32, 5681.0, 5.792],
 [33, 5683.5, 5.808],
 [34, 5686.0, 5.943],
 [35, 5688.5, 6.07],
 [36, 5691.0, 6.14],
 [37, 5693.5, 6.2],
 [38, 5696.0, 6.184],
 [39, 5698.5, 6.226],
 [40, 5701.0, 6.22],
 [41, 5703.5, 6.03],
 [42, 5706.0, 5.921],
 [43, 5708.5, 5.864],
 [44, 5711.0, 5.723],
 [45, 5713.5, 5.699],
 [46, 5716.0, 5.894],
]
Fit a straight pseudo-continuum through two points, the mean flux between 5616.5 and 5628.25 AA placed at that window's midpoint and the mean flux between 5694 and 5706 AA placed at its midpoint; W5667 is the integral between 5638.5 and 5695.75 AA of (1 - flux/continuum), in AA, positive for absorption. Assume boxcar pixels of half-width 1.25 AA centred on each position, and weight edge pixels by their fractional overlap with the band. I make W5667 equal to 1.5 AA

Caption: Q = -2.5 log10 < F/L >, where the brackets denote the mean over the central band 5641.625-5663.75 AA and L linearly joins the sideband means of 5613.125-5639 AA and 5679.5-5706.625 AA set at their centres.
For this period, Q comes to 0.03 mag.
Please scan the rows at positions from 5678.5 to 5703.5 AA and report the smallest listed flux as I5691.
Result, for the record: 5.792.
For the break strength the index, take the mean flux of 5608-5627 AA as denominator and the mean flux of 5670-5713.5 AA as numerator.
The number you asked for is 0.96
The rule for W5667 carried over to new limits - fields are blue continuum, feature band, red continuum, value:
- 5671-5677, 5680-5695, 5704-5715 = 0.0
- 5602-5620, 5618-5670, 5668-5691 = 1.3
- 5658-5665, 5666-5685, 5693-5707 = 0.4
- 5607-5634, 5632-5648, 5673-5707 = 0.4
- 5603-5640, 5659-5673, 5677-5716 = 0.2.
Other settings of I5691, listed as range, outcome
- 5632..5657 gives 5.836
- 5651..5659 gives 5.881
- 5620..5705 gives 5.76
